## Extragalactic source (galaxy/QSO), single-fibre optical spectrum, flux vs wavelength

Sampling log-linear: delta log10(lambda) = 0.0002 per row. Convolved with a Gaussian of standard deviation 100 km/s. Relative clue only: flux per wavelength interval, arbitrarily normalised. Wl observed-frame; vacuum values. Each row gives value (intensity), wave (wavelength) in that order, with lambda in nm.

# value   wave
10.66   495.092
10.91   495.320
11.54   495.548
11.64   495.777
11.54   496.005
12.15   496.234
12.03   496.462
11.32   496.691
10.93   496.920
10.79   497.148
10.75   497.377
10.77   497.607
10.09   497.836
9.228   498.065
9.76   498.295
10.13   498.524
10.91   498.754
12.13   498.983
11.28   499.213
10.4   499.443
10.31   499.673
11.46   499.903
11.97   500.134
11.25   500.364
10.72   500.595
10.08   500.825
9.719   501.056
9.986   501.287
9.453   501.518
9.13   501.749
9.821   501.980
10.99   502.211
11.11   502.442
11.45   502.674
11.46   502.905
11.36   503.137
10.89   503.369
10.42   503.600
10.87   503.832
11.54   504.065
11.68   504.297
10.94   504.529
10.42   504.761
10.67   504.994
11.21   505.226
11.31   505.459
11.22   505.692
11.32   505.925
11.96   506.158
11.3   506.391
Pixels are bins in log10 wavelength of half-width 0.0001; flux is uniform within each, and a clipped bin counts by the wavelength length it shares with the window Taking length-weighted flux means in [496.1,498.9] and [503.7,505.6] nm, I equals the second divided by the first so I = 1.03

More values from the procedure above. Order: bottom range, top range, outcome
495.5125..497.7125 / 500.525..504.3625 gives 0.94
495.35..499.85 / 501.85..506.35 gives 1.01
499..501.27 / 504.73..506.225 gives 1.03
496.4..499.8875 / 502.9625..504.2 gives 1.03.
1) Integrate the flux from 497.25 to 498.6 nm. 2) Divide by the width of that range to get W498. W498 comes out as 10.1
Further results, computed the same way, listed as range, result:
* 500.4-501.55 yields 10.1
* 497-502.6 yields 10.5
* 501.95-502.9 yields 11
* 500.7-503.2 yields 10.4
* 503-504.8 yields 11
